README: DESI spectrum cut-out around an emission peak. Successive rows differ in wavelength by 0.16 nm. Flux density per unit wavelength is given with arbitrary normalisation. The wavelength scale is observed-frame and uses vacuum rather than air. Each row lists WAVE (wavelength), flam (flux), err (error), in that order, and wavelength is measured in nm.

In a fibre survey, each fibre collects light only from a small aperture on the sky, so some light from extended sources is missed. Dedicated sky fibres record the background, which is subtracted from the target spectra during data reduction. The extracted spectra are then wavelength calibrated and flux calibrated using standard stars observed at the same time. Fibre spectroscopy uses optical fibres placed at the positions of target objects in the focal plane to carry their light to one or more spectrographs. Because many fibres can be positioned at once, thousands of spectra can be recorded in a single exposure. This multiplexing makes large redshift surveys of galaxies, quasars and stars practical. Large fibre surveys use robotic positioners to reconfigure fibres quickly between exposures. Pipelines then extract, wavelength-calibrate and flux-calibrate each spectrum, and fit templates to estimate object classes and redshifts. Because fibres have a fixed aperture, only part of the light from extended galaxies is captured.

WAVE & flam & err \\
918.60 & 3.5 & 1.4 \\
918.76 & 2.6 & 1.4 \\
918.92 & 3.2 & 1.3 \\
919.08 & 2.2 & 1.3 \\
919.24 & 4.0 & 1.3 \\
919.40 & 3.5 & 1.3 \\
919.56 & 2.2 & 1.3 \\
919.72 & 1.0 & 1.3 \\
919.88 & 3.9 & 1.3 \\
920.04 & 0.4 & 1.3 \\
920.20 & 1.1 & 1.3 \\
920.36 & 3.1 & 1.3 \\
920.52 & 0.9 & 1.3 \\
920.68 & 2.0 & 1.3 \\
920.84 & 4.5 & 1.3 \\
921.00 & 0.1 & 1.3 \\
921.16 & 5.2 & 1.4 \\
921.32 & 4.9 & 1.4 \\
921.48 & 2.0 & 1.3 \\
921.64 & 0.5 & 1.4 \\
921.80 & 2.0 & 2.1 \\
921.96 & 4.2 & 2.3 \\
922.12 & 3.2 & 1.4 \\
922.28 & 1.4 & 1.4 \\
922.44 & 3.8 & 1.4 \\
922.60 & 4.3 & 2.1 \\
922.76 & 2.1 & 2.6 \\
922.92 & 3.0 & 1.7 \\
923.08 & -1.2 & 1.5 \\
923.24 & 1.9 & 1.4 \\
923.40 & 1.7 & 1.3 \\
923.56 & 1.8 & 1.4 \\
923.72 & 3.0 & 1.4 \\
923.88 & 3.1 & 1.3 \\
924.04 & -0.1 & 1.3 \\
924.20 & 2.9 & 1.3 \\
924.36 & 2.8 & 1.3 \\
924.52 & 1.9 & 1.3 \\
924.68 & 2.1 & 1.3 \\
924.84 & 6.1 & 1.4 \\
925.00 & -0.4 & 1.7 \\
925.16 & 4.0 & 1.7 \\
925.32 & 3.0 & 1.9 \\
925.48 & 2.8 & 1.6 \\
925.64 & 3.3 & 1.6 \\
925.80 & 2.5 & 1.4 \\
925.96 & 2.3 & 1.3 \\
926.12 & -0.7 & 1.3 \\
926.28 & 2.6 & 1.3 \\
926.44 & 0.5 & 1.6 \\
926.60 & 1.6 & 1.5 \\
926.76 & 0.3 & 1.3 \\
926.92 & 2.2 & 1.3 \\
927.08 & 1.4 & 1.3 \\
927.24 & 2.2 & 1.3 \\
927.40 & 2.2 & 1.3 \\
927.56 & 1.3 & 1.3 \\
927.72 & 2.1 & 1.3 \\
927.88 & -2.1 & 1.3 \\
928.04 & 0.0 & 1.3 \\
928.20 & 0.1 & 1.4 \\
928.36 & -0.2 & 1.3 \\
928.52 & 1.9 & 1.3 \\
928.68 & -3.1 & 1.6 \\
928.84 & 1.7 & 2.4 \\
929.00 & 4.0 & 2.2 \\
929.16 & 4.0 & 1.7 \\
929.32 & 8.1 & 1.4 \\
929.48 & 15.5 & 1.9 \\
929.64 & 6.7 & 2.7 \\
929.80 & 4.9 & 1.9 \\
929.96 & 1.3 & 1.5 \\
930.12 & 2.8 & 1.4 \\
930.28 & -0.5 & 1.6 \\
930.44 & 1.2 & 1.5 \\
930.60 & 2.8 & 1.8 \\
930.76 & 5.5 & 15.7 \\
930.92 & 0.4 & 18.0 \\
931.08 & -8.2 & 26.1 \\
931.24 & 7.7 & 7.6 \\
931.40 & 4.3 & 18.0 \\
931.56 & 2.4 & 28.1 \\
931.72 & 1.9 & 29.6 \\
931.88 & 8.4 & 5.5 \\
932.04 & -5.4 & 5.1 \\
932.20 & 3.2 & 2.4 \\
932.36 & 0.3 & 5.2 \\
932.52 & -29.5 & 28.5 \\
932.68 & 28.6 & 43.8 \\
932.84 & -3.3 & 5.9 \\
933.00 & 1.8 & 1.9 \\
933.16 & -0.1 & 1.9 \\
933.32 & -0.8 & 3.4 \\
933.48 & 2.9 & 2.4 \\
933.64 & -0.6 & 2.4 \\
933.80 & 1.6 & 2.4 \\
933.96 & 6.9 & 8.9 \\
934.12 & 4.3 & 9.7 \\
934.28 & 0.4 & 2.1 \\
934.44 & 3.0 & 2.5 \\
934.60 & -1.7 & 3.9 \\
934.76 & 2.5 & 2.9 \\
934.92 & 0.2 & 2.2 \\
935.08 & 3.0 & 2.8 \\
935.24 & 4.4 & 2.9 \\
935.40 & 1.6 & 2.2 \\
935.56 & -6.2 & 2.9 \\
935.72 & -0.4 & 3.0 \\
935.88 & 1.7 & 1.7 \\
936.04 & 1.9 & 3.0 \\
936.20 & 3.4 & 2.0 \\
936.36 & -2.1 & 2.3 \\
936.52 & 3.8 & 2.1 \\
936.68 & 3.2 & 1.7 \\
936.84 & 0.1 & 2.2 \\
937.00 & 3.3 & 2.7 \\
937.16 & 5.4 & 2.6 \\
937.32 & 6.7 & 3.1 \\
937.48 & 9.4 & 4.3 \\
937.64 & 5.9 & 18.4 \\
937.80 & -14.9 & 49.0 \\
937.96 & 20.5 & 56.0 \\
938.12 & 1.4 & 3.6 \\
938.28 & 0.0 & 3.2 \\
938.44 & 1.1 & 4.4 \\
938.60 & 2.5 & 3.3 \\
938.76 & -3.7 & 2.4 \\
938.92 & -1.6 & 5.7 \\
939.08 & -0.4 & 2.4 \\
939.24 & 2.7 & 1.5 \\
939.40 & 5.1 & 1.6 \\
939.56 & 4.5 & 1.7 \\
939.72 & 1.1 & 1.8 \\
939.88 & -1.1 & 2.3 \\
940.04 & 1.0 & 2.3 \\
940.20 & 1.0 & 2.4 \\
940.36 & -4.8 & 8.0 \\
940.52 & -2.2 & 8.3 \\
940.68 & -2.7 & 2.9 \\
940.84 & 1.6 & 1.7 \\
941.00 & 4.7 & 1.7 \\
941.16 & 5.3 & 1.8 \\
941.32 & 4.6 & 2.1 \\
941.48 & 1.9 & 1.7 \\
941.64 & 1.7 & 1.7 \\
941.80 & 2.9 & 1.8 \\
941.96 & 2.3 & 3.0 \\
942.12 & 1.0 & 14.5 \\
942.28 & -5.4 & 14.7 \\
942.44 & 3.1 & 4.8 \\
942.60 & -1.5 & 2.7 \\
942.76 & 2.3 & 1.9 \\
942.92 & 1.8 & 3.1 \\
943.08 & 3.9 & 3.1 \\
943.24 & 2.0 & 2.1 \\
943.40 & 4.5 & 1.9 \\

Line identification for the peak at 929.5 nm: H-beta 4861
